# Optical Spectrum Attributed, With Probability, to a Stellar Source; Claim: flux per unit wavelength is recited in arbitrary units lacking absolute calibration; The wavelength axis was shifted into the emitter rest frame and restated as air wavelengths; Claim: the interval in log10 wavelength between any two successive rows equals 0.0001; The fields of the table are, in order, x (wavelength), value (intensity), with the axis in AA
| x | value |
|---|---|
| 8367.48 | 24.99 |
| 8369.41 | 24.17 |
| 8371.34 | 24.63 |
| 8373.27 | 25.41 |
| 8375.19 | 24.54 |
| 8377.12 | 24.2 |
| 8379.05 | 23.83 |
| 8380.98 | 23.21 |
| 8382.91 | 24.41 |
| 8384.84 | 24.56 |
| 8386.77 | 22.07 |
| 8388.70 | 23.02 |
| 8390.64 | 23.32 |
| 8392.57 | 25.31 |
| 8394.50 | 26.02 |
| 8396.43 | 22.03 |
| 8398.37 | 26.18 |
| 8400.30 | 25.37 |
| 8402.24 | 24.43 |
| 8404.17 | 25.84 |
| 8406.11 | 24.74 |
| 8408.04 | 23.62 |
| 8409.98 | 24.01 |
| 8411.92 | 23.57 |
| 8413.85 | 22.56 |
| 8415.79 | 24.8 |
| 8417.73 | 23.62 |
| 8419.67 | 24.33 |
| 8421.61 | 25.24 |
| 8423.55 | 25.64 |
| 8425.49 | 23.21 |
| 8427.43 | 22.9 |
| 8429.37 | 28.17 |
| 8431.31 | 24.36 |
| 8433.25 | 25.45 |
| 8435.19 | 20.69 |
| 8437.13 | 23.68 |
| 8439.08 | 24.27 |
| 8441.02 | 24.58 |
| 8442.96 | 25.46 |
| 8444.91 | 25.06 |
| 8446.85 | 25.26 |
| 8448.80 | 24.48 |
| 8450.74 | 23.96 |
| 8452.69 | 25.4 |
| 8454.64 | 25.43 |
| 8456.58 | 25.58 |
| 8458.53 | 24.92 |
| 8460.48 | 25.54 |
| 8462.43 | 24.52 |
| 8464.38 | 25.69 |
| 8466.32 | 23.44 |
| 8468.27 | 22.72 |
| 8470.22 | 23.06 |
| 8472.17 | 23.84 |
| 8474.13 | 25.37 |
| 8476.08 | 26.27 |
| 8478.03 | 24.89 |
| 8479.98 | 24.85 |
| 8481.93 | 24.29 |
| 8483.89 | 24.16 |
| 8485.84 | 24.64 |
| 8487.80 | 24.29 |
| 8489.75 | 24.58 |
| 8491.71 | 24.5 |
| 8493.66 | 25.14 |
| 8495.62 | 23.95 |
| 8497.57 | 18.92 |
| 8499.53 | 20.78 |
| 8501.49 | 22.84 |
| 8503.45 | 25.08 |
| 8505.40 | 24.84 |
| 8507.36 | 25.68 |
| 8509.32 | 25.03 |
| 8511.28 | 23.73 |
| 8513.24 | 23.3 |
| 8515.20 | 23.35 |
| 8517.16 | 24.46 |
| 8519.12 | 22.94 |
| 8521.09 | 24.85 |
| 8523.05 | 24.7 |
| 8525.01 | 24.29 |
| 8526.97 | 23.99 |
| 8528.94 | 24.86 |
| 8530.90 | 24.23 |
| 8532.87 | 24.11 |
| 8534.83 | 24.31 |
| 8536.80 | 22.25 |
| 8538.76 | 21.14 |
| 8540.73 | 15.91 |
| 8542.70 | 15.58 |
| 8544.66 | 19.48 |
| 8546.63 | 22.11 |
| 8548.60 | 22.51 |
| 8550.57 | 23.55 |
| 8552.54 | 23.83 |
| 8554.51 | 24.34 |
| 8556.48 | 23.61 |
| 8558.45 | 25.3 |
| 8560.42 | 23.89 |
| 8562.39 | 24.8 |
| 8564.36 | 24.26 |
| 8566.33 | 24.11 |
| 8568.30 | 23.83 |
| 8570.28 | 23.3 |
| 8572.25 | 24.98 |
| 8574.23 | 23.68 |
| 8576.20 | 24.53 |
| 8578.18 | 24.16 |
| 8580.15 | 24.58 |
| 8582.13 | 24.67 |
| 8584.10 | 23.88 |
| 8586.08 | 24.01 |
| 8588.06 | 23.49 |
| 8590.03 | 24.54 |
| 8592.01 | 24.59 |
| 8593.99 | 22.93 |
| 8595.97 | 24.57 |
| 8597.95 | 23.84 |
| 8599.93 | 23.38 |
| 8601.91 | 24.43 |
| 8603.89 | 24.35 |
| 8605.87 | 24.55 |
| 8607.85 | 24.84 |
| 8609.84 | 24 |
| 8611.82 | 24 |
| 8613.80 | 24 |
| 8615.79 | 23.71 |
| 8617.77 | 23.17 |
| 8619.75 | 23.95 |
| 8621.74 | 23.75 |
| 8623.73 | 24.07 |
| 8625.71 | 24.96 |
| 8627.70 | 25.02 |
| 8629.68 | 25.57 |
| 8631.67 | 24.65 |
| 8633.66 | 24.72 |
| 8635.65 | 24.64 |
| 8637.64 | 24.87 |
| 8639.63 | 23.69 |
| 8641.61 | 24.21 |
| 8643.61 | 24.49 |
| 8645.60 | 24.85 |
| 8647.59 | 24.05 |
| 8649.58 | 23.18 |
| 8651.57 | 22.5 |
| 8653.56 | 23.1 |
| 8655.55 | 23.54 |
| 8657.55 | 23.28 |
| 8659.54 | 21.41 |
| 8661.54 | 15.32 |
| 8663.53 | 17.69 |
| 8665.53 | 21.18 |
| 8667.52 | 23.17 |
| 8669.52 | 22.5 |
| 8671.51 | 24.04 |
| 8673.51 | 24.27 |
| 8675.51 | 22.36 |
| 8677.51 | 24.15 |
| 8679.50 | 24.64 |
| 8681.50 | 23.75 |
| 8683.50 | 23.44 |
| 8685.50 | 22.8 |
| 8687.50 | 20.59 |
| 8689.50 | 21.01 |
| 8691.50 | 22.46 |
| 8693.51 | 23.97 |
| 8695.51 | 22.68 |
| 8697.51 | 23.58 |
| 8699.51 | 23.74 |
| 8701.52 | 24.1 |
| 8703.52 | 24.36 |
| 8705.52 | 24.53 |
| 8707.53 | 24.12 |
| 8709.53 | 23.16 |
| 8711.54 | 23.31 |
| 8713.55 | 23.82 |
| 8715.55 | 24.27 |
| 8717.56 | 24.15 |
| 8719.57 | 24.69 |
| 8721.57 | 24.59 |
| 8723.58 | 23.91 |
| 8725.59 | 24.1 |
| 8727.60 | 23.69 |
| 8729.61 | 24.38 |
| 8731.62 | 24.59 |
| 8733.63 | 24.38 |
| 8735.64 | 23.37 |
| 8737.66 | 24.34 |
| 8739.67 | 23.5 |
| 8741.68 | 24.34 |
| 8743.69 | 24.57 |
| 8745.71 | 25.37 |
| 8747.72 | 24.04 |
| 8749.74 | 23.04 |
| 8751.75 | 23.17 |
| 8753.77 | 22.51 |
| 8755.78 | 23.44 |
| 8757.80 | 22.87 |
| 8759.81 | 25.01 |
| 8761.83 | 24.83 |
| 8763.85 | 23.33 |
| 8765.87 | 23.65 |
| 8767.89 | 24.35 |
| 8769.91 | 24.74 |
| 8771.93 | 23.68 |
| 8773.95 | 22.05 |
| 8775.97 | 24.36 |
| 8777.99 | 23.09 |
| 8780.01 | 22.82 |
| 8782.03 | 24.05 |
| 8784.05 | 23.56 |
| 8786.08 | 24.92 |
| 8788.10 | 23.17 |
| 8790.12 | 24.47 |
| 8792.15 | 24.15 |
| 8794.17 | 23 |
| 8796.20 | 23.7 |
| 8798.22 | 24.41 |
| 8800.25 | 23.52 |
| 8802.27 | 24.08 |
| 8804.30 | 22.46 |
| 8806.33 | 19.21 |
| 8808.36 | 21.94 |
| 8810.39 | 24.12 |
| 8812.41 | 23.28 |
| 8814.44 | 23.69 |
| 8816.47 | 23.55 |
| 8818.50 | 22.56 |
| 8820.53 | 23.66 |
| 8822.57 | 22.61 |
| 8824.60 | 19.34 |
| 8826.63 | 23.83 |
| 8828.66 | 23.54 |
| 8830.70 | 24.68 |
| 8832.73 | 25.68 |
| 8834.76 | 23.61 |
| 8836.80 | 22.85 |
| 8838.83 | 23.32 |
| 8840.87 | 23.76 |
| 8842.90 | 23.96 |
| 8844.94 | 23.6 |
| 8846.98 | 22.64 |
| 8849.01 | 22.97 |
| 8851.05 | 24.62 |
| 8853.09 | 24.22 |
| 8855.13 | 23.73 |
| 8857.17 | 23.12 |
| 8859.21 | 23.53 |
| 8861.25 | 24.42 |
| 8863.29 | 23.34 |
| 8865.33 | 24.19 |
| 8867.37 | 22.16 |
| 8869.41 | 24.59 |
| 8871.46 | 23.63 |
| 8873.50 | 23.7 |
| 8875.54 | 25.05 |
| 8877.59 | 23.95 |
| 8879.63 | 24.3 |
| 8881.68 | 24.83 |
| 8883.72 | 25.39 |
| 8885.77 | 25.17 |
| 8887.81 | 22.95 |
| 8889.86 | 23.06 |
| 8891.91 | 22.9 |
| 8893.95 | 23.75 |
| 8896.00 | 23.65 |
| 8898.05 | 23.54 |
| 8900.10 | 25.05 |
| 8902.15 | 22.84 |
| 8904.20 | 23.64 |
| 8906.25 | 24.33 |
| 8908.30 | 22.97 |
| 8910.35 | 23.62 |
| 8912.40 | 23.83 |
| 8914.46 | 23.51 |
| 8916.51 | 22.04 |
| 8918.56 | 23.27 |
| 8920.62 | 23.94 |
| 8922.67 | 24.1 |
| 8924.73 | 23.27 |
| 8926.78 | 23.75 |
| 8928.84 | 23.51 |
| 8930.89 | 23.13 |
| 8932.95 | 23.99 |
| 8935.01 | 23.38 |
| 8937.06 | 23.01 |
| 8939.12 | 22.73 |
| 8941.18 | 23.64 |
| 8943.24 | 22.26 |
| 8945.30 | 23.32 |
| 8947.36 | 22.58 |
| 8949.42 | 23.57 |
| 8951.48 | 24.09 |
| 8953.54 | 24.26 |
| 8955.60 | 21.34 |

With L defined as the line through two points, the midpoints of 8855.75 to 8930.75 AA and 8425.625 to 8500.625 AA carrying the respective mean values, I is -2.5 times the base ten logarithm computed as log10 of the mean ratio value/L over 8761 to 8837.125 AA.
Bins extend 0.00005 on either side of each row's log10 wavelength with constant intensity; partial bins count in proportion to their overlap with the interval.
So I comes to 0.020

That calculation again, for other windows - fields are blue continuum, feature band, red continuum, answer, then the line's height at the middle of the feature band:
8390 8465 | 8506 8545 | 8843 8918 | 0.066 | 24.4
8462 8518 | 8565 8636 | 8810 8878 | -0.013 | 23.9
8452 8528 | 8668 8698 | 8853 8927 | 0.043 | 24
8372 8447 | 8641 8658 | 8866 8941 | 0.015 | 24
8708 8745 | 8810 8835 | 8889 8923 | 0.018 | 23.8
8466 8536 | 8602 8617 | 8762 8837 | -0.017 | 23.8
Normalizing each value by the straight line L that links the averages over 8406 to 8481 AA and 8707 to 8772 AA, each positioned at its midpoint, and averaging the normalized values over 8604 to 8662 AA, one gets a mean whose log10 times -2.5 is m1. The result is 0.02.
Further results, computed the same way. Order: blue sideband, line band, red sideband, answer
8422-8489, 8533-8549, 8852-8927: 0.19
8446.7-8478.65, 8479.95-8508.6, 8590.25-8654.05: 0.03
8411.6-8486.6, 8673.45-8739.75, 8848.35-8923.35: 0.02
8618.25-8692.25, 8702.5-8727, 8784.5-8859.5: -0.04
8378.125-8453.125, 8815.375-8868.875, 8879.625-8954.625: 0.01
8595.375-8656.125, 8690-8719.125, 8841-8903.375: 0.02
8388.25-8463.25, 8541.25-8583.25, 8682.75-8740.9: 0.04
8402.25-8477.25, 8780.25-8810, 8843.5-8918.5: 0.03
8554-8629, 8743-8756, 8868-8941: 0.01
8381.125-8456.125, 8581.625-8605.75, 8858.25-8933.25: 0.00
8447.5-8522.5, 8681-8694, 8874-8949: 0.07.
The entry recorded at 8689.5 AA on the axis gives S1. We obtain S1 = 21.01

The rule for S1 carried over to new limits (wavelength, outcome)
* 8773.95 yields 22.05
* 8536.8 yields 22.25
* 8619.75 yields 23.95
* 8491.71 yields 24.5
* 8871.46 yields 23.63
